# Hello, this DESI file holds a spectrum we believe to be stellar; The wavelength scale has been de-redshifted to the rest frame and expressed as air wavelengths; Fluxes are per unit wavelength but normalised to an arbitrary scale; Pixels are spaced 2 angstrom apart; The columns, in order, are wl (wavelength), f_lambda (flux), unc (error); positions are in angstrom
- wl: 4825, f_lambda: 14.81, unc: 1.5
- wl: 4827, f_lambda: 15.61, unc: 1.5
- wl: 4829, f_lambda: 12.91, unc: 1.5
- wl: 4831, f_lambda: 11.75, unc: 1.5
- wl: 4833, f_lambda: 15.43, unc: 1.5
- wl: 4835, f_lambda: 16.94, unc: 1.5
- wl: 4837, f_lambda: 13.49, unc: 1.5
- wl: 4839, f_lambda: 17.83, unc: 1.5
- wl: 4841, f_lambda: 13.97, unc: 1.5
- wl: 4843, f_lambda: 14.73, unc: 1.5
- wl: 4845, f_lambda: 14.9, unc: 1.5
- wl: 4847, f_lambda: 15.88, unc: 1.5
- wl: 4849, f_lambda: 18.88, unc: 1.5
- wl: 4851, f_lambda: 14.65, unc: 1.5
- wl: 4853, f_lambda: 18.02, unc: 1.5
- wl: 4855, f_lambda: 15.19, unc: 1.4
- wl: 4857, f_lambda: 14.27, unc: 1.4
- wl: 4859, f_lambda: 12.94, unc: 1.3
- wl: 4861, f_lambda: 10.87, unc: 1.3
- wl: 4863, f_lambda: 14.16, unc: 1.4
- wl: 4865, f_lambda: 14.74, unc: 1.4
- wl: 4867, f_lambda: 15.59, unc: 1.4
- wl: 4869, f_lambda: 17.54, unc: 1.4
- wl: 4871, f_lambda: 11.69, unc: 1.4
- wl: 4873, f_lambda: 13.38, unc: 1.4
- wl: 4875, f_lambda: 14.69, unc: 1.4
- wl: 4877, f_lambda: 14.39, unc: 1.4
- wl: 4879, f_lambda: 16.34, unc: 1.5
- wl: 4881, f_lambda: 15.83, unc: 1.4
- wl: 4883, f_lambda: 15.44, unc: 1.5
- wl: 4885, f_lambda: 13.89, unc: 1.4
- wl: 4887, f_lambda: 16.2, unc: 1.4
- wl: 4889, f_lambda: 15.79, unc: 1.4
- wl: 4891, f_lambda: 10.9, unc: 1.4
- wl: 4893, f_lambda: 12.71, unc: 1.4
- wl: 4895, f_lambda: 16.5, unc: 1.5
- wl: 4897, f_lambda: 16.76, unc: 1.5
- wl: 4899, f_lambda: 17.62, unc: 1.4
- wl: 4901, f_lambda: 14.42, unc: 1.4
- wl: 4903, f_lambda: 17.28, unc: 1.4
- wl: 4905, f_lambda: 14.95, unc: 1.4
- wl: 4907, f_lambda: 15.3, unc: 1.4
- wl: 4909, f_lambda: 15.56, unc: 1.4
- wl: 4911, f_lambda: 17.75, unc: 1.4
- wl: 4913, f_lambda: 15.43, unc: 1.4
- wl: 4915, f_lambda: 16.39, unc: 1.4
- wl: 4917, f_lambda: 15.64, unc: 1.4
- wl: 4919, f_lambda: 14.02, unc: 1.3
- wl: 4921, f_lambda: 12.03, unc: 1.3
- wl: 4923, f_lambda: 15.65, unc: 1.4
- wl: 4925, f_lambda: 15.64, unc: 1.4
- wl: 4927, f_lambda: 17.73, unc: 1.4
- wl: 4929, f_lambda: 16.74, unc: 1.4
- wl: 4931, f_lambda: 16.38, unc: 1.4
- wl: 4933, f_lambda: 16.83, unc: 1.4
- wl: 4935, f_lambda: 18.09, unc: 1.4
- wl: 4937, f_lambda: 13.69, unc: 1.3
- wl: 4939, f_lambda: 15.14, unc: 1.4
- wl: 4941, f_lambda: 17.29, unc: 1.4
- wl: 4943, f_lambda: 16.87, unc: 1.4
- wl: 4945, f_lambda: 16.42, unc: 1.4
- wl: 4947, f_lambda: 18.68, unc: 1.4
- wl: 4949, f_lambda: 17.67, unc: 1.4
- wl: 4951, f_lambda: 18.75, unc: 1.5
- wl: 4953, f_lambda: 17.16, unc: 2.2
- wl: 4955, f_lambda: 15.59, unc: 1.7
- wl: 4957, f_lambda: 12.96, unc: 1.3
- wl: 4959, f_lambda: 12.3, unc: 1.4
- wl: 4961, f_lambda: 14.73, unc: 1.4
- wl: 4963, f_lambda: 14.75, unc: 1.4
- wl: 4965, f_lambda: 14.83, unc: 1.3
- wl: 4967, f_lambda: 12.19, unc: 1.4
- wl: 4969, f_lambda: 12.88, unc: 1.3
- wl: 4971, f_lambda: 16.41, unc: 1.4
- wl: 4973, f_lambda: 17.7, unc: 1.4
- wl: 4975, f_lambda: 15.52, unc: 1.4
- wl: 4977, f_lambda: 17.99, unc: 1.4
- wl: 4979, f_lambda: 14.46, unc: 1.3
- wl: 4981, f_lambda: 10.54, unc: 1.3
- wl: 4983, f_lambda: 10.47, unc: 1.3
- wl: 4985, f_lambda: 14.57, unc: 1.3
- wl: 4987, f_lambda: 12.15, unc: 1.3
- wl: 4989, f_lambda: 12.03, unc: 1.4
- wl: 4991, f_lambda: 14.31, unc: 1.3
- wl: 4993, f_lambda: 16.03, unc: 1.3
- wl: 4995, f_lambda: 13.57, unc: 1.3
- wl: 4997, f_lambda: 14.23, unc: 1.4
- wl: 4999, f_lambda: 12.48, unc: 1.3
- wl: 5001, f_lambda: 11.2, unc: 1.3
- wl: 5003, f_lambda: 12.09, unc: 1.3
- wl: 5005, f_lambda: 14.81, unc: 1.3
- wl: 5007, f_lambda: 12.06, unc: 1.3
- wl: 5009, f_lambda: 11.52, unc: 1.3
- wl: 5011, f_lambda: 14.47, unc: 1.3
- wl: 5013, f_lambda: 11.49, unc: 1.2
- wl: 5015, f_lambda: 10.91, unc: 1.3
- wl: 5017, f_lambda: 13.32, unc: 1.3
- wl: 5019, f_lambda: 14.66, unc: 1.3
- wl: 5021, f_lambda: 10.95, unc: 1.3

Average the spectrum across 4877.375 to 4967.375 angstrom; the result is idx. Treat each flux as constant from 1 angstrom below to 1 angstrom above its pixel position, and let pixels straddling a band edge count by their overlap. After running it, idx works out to 15.6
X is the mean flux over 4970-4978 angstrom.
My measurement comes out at 16.9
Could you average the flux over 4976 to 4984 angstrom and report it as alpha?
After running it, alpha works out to 13.4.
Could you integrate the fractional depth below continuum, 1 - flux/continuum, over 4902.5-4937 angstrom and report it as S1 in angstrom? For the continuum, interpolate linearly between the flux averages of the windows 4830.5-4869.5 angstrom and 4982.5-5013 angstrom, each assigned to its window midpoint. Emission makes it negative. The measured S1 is -4.3 angstrom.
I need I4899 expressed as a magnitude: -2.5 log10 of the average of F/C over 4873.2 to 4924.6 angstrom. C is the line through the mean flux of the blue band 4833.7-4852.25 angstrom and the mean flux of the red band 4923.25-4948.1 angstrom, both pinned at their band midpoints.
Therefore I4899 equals 0.07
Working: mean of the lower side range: 15.7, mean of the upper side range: 16.6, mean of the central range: 15.2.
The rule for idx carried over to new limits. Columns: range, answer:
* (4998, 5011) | 12.5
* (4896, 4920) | 15.9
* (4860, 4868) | 13.8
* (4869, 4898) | 14.7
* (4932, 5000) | 15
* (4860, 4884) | 14.6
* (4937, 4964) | 15.9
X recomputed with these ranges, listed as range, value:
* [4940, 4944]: 17.1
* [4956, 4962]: 13.3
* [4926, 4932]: 16.9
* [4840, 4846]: 14.5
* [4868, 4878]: 14.3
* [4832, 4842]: 15.5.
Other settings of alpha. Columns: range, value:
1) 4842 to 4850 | 16.1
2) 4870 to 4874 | 12.5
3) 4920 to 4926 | 14.4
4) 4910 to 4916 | 16.5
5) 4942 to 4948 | 17.3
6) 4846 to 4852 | 16.5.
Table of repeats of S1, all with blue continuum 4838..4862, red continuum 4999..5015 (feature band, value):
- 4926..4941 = -3.0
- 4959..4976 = -2.1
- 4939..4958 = -4.6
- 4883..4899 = -0.5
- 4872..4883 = -0.2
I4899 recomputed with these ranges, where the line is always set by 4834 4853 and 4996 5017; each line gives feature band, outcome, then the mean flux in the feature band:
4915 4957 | -0.163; 16.2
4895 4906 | -0.109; 16.2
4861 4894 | 0.049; 14.5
